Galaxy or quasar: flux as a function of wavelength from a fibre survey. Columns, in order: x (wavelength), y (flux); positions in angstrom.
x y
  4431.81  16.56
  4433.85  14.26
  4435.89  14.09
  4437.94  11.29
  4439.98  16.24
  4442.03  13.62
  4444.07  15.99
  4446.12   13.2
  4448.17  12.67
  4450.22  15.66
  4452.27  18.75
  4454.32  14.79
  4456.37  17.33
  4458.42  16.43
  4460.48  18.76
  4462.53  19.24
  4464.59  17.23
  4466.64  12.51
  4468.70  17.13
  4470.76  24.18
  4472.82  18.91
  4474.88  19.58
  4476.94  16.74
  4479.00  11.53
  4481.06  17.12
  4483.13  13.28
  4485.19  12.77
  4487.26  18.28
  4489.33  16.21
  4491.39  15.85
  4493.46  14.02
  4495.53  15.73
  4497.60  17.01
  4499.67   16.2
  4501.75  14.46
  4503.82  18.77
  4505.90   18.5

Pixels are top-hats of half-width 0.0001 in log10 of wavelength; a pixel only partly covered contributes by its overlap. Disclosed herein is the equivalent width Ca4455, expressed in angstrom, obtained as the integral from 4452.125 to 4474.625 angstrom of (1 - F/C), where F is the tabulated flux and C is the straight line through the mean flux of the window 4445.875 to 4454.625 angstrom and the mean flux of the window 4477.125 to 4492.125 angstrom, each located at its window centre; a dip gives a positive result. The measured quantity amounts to -3.9 angstrom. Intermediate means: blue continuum 15.2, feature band 17.8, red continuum 15.1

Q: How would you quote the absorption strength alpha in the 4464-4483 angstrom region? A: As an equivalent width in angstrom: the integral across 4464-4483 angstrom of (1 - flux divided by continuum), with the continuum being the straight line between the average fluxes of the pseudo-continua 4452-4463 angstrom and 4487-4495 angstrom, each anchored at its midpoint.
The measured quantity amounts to -0.4 angstrom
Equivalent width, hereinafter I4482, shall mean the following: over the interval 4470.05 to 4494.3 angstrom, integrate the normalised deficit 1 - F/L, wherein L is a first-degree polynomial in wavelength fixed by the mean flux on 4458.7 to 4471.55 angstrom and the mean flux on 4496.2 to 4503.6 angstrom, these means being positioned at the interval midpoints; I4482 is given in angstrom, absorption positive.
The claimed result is 0.95 angstrom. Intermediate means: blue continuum 18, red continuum 16.2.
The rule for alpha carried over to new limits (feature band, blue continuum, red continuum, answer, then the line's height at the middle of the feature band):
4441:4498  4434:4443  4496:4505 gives -3.92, 15.2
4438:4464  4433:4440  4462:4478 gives -0.47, 15.6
